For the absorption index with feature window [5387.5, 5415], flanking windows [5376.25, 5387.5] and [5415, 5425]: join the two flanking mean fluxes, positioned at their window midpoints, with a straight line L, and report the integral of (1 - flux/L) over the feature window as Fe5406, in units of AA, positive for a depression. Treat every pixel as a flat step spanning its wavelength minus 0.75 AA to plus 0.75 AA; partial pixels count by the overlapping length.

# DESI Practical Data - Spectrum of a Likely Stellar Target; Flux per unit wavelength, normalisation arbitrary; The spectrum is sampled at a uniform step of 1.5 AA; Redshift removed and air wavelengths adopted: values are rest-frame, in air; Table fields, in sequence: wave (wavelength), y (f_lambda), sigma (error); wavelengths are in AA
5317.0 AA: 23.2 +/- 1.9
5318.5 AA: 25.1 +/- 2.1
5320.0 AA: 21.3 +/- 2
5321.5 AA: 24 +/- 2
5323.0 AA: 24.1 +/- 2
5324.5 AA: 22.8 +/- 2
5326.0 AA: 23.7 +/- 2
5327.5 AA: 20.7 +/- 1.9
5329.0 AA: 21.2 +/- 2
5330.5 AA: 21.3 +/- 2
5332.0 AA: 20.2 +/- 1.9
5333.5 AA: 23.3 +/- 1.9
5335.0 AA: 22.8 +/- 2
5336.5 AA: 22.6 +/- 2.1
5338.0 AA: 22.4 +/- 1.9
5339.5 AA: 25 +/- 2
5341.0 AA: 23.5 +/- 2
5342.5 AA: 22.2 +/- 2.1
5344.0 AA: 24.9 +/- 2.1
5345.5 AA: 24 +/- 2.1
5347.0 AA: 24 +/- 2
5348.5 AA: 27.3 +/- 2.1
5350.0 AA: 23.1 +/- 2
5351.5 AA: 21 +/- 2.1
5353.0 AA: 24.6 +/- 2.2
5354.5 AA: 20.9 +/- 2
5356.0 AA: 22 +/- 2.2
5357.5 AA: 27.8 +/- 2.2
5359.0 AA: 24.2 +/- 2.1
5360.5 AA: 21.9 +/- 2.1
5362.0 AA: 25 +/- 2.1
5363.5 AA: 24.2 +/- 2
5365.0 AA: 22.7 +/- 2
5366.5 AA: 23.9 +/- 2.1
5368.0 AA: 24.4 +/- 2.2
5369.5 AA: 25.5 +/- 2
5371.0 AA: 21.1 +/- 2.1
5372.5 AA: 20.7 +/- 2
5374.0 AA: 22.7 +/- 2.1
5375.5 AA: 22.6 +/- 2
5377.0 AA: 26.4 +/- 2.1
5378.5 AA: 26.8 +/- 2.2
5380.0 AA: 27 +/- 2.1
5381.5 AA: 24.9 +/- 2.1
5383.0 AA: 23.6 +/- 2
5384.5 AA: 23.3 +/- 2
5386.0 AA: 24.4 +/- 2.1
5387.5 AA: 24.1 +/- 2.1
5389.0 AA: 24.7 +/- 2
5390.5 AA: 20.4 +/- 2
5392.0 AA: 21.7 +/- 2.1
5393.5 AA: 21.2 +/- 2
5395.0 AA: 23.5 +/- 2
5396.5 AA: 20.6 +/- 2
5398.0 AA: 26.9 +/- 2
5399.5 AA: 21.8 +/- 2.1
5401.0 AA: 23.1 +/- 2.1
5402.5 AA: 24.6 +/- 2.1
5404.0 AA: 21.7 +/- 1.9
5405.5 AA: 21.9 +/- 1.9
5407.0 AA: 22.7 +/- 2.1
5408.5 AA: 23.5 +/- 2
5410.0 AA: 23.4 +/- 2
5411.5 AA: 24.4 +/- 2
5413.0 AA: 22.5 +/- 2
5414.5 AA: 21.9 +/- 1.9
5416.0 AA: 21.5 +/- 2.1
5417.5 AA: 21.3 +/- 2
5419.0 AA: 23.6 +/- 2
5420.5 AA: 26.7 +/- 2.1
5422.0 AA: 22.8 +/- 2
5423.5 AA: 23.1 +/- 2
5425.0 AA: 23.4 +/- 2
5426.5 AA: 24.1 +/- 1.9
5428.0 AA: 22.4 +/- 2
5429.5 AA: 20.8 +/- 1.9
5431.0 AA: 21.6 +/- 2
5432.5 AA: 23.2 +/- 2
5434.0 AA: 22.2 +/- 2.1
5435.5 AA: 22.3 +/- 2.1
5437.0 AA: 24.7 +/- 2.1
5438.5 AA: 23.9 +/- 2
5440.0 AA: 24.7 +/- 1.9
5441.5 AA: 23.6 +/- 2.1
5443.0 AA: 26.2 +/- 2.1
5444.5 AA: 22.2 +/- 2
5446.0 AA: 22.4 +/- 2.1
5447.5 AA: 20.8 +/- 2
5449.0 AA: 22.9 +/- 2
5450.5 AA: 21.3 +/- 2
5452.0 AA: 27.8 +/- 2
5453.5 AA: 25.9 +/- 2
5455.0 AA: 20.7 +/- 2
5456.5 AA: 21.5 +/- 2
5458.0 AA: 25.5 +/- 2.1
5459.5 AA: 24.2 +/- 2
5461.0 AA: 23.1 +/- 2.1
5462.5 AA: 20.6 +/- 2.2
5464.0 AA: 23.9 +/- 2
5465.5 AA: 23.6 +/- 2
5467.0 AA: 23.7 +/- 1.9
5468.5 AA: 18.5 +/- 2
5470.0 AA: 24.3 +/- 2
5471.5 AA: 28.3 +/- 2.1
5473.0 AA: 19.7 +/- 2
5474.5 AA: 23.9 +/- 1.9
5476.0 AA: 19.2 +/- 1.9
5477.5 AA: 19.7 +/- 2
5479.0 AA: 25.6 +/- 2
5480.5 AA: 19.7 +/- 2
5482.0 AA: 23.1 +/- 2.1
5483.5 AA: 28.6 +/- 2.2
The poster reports 1.4 AA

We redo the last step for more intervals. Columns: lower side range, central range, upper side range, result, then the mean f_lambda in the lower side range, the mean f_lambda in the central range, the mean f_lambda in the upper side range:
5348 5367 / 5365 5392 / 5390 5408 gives -0.8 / 23.7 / 23.8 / 22.6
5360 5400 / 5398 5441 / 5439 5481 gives 0.4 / 23.6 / 23.1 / 23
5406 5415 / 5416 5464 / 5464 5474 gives -0.2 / 23.1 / 23.2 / 23.1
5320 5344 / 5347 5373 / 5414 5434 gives -1.0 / 22.7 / 23.6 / 22.8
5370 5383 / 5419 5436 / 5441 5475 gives 0.4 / 24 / 23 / 23.2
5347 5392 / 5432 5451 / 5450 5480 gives 0.1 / 23.8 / 23.1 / 23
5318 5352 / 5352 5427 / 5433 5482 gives -1.2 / 23.1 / 23.4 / 23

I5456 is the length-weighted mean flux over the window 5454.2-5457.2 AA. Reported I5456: 21.2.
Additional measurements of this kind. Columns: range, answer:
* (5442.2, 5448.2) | 22.9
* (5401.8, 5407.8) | 22.7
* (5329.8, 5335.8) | 21.9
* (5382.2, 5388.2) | 23.9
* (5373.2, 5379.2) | 24.6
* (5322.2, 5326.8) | 23.5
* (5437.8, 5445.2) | 24.1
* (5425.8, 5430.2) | 22.4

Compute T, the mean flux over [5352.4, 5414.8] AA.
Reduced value 23.5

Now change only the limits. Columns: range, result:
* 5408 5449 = 23.1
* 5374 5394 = 23.9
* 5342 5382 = 23.9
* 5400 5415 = 23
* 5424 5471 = 23.1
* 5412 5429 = 23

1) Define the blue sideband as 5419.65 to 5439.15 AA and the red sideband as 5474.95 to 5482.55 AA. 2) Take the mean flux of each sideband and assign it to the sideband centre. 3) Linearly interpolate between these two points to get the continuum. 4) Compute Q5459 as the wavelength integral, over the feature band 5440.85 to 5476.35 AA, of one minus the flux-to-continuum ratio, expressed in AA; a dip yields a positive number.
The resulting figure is -1.5 AA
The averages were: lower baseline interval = 23.2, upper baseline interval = 21.5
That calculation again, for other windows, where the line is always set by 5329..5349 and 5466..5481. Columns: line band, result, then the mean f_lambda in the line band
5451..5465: -0.8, 23.6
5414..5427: -0.3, 23.2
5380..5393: -0.4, 23.6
